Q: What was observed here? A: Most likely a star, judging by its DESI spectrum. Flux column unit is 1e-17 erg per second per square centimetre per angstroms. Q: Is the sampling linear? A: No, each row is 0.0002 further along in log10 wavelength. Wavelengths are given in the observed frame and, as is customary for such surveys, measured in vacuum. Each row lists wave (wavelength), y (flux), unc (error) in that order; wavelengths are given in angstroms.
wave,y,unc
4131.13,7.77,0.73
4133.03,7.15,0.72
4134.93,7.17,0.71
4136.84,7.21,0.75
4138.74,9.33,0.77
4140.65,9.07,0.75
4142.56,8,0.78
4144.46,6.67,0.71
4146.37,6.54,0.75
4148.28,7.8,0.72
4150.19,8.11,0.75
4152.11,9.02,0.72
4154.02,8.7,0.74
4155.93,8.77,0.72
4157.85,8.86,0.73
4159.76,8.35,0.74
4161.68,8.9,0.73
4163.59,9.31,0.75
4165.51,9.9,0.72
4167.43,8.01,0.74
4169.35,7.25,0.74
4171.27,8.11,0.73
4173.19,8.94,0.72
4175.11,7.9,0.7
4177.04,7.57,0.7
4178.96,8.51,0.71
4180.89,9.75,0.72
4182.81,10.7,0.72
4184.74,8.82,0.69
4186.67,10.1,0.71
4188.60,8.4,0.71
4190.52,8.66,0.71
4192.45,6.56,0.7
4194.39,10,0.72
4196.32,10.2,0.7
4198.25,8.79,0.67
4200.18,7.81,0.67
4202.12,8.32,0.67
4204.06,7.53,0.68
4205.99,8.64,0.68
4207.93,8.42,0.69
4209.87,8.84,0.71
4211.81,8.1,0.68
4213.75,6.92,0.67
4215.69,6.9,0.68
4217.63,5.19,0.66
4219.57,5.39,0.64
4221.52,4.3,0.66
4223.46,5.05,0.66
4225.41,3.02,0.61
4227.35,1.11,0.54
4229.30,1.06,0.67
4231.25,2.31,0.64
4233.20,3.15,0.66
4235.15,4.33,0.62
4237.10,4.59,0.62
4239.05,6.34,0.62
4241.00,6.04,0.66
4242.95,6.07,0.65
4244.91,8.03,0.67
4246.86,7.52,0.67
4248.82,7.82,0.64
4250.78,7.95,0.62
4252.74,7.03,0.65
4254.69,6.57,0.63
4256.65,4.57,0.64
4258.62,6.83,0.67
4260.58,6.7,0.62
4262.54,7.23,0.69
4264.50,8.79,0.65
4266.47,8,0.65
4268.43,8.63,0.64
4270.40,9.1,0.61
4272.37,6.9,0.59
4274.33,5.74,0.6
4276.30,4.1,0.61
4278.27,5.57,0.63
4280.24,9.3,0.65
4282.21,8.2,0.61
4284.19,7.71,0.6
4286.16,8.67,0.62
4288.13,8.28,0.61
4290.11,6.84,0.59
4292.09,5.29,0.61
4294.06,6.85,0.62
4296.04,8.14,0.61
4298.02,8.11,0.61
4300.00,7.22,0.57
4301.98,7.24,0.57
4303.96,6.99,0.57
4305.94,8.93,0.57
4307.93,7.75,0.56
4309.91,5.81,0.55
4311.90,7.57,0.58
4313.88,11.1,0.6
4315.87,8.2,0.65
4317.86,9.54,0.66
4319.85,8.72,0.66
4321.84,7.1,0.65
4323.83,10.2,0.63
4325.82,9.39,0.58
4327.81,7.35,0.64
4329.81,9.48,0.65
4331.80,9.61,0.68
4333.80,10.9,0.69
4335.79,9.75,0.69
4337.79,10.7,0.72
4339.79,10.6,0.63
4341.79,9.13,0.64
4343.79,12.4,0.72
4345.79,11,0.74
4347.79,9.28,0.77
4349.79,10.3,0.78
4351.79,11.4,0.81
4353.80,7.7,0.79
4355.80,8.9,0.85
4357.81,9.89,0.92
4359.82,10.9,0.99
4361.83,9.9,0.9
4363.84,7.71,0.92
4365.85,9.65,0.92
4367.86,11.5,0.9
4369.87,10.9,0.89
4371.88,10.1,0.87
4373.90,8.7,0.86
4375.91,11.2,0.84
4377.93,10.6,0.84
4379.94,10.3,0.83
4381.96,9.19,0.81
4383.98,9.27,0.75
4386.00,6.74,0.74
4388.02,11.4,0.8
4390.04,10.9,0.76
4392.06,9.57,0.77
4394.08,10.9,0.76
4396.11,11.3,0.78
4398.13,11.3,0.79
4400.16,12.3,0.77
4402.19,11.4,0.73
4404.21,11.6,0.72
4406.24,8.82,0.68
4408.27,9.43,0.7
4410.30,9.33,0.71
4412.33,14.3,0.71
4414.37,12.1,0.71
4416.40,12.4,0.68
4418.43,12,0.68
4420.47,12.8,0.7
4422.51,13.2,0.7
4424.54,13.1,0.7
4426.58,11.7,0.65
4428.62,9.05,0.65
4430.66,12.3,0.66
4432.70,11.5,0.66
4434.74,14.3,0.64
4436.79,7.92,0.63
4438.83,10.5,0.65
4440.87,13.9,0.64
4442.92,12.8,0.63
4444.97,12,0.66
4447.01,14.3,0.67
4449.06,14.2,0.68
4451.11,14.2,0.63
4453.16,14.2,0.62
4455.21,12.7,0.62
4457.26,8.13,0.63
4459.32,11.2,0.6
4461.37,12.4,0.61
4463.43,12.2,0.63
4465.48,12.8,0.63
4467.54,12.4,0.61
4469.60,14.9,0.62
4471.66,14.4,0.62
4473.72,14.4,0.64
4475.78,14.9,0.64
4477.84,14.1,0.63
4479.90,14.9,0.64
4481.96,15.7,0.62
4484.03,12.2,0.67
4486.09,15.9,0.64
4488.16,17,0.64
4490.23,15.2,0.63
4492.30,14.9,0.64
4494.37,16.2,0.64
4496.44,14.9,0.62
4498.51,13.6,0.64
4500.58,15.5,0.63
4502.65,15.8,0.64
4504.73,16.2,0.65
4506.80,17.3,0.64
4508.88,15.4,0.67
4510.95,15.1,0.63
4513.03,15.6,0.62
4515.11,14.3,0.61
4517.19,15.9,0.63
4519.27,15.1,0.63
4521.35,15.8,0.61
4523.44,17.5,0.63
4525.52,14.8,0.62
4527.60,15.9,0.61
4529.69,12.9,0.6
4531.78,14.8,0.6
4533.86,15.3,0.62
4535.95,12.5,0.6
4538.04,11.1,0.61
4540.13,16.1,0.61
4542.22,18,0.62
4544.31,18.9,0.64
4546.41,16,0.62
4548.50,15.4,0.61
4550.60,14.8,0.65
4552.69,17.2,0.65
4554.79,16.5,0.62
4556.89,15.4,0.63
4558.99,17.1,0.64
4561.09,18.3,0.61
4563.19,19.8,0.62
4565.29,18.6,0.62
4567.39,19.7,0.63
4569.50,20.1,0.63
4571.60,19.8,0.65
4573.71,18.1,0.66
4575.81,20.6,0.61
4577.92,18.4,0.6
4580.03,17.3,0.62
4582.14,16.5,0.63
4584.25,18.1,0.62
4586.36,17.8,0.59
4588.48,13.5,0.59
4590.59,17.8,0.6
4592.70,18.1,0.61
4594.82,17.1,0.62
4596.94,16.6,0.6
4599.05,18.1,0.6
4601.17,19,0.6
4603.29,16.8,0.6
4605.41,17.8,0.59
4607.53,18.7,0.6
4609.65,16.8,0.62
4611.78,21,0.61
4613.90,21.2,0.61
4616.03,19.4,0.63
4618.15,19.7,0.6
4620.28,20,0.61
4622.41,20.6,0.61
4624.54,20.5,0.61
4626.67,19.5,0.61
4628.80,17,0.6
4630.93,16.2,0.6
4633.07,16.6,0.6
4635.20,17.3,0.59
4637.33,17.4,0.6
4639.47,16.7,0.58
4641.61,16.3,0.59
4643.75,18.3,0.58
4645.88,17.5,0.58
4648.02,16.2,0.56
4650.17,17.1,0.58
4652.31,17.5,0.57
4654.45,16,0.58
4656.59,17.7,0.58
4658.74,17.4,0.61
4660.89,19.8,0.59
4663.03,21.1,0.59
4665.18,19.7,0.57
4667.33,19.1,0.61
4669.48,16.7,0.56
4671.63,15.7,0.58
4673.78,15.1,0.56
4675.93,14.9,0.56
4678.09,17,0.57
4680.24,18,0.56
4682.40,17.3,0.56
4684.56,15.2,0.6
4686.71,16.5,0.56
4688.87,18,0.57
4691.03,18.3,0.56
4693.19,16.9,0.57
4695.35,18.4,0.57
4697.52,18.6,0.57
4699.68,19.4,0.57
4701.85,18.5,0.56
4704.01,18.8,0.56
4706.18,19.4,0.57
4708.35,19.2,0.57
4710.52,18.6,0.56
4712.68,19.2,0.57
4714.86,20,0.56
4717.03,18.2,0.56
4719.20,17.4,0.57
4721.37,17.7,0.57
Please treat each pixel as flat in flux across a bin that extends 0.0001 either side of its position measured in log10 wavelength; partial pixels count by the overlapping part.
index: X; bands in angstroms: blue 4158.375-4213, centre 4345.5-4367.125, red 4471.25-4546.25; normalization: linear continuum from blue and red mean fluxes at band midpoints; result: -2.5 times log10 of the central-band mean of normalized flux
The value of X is 0.25 mag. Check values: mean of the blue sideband 8.65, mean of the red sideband 15.2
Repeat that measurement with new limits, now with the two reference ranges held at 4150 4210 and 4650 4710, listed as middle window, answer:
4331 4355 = 0.14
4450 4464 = 0.13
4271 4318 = 0.40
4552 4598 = -0.13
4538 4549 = -0.07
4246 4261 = 0.41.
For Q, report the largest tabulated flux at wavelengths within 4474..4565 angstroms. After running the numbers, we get 19.8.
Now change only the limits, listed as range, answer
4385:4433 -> 14.3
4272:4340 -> 11.1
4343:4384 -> 12.4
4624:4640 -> 20.5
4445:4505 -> 17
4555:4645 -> 21.2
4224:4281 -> 9.3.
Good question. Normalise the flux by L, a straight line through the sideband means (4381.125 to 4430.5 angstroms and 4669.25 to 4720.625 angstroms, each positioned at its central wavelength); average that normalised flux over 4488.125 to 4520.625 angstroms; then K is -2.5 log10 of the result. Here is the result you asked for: -0.16 mag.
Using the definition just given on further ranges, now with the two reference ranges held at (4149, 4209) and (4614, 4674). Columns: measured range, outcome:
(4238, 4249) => 0.40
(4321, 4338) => 0.24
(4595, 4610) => -0.03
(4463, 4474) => 0.08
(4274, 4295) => 0.47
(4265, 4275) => 0.32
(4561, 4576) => -0.17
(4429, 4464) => 0.15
